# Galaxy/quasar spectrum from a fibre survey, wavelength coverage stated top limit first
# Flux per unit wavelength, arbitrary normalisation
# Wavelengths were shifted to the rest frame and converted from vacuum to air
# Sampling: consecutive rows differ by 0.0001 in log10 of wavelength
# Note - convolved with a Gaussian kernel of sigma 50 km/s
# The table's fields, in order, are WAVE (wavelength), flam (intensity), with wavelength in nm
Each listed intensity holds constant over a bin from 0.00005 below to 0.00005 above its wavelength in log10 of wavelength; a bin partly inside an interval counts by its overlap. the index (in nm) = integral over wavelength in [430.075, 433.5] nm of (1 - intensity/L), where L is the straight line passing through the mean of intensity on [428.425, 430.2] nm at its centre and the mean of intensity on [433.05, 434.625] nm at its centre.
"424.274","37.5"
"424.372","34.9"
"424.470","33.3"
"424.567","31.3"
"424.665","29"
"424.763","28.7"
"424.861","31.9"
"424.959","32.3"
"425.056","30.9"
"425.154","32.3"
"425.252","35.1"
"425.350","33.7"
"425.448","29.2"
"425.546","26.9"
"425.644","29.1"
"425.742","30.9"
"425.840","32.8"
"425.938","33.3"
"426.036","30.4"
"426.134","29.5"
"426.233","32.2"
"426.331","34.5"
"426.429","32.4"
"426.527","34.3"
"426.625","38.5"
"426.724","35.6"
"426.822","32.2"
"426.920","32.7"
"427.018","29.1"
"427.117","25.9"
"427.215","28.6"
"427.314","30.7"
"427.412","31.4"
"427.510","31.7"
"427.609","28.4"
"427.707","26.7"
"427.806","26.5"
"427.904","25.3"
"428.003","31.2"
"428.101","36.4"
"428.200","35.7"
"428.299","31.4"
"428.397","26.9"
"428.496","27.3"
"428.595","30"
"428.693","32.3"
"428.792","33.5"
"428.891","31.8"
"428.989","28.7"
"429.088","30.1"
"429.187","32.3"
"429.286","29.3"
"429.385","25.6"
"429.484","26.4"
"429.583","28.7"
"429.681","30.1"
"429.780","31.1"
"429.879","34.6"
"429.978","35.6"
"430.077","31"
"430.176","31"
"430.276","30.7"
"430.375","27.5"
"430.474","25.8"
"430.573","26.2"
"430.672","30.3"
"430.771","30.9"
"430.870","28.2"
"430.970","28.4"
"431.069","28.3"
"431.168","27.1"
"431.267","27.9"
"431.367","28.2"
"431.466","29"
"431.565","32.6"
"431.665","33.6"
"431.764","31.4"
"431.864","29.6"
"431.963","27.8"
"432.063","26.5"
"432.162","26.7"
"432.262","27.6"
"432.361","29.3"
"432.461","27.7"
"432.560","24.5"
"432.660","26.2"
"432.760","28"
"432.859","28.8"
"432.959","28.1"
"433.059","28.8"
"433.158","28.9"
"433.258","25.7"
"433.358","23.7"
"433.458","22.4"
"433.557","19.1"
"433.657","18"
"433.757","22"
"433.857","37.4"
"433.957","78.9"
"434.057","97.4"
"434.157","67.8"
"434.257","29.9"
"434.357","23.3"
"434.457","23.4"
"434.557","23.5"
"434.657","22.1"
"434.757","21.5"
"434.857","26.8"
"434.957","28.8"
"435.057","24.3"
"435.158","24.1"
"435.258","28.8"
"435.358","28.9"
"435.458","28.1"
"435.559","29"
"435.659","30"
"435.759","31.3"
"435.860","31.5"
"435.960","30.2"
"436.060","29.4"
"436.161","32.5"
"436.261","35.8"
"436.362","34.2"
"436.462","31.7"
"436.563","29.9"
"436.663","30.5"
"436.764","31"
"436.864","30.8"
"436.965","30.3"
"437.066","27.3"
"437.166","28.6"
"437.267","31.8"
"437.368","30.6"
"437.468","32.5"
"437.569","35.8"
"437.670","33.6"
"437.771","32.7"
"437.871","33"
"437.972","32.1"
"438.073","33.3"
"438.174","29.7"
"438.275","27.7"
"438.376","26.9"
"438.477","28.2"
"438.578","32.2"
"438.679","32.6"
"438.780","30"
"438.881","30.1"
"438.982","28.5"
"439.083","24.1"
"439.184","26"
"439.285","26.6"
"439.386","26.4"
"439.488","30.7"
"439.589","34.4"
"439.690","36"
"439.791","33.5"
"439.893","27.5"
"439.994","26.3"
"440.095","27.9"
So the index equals 0.52 nm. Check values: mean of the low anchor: 30.5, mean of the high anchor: 35.7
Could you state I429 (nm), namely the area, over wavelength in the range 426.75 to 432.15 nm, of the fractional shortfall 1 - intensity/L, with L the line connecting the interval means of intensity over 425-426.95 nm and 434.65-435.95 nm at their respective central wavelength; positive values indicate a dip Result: 0.13 nm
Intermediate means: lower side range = 32.3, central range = 29.8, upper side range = 27.6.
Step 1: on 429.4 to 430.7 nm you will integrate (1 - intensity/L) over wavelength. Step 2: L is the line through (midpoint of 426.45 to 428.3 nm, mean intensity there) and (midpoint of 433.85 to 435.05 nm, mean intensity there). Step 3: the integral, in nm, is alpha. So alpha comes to 0.17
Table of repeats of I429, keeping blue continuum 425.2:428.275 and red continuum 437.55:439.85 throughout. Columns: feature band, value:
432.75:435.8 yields -0.08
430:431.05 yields 0.06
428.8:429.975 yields 0.03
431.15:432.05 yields 0.04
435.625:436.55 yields -0.03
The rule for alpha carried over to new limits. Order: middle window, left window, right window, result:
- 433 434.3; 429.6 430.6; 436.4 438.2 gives -0.32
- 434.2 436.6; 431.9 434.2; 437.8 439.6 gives 0.25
